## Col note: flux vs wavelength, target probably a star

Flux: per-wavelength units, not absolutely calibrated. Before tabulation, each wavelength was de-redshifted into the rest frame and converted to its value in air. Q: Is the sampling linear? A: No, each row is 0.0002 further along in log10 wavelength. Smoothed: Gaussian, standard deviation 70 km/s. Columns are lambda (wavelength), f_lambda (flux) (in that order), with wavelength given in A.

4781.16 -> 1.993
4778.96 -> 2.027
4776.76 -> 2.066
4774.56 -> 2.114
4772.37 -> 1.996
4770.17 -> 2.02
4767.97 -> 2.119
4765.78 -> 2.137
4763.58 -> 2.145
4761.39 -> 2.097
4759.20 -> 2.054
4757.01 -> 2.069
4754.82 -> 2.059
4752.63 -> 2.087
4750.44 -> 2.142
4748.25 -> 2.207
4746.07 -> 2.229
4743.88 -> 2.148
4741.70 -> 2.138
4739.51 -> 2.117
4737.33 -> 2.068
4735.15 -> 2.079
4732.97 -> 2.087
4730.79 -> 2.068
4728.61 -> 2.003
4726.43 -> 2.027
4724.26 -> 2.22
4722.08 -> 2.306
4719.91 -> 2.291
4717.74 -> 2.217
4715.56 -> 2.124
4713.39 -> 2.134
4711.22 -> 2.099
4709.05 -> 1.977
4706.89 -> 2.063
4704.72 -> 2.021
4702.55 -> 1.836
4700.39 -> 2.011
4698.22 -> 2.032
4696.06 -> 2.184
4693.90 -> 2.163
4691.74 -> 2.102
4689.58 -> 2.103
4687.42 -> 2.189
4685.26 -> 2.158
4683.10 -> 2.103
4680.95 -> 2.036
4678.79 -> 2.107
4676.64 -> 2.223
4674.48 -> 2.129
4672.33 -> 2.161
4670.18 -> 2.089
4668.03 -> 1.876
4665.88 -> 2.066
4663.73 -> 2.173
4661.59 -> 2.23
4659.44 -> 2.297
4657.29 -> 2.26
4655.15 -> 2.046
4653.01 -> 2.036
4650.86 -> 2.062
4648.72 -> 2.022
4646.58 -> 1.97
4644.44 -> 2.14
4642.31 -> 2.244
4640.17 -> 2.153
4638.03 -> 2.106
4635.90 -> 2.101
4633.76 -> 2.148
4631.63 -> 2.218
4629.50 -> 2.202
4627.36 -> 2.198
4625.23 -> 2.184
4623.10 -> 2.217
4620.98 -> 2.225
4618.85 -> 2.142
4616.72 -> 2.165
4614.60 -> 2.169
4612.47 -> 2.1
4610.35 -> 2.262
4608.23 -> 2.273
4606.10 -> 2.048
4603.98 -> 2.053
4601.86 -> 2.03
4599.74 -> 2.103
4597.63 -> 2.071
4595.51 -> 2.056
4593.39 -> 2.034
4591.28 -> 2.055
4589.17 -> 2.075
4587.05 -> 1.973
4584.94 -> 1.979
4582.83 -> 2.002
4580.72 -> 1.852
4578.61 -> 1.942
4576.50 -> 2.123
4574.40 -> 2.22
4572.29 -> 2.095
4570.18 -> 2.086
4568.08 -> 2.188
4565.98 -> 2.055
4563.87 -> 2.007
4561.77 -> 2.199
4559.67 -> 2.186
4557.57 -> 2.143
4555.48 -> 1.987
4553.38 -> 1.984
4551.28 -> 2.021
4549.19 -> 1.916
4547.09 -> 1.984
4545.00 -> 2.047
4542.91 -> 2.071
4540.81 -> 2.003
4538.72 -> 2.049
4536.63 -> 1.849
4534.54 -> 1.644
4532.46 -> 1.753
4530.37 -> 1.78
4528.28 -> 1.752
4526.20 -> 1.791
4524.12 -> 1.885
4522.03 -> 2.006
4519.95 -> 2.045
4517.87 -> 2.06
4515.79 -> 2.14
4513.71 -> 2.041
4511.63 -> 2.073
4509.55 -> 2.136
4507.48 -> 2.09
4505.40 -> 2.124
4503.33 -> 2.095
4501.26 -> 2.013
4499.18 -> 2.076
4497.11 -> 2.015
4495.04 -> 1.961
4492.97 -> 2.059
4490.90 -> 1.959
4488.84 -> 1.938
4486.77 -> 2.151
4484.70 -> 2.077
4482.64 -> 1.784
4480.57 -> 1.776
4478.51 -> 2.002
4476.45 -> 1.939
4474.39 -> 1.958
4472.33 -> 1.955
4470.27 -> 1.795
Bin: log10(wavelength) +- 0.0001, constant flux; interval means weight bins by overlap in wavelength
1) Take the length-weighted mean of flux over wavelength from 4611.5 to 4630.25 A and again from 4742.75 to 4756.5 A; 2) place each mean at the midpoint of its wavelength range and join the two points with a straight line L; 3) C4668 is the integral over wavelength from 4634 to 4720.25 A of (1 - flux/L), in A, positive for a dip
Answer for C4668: 2.2 A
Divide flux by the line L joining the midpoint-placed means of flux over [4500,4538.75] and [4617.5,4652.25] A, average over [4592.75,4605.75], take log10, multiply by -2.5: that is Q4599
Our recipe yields 0.016 mag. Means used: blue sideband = 1.96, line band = 2.06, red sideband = 2.14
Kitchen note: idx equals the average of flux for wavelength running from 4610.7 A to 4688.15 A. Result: 2.14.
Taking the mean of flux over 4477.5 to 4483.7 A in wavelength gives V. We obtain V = 1.86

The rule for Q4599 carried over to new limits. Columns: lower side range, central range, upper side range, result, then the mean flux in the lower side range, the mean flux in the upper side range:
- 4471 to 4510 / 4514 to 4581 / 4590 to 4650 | 0.03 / 2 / 2.13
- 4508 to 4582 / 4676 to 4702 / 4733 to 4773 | -0.02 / 2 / 2.11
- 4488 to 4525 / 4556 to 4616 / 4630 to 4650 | 0.00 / 2.04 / 2.12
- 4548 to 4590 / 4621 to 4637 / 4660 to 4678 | -0.05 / 2.05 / 2.12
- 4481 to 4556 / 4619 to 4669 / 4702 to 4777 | -0.05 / 1.98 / 2.1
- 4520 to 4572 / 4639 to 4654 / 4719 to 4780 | -0.02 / 1.98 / 2.11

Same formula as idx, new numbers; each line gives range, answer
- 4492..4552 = 1.98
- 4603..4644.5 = 2.17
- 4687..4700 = 2.12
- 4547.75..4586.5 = 2.05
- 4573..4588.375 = 2.02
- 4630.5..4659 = 2.12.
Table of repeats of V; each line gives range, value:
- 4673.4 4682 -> 2.12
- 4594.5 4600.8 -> 2.08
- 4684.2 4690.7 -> 2.15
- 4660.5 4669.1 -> 2.09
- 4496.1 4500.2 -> 2.05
